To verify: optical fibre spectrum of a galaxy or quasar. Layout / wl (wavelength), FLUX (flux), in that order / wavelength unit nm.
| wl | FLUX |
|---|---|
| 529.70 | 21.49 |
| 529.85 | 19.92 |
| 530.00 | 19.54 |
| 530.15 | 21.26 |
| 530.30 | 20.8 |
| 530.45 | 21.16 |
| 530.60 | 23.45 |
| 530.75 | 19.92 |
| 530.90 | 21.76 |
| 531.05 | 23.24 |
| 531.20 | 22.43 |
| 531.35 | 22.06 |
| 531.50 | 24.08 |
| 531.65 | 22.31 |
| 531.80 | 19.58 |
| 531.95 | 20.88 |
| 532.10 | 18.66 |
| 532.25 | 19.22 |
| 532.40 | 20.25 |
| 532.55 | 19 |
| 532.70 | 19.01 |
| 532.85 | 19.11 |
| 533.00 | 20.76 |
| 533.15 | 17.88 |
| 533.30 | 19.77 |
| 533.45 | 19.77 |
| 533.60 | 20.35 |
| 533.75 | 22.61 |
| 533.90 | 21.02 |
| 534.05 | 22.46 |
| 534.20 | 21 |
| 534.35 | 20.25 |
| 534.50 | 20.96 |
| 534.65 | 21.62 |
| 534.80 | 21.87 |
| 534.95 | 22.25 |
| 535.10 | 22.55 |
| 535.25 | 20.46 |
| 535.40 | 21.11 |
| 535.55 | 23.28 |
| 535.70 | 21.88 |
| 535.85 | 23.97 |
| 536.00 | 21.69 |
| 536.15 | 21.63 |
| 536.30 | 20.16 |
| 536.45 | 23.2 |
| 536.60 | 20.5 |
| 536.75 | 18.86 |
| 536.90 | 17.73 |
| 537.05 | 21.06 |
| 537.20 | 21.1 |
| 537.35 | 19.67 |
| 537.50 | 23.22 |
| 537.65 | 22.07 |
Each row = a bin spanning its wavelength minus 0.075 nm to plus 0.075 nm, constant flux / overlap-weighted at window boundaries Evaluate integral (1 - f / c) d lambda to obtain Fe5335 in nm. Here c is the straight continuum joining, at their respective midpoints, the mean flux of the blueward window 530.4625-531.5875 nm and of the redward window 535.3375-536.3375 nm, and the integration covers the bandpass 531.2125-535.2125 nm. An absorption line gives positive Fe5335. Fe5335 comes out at 0.26 nm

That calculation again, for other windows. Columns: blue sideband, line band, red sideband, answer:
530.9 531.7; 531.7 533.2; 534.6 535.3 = 0.20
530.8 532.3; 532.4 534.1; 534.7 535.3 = 0.12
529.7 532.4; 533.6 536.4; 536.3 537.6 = -0.11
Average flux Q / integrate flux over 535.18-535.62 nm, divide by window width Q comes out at 21.6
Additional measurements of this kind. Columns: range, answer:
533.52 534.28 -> 21.5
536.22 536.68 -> 21.3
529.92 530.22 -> 20.4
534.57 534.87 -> 21.7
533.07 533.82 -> 20.1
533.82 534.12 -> 21.7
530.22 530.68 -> 21.8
